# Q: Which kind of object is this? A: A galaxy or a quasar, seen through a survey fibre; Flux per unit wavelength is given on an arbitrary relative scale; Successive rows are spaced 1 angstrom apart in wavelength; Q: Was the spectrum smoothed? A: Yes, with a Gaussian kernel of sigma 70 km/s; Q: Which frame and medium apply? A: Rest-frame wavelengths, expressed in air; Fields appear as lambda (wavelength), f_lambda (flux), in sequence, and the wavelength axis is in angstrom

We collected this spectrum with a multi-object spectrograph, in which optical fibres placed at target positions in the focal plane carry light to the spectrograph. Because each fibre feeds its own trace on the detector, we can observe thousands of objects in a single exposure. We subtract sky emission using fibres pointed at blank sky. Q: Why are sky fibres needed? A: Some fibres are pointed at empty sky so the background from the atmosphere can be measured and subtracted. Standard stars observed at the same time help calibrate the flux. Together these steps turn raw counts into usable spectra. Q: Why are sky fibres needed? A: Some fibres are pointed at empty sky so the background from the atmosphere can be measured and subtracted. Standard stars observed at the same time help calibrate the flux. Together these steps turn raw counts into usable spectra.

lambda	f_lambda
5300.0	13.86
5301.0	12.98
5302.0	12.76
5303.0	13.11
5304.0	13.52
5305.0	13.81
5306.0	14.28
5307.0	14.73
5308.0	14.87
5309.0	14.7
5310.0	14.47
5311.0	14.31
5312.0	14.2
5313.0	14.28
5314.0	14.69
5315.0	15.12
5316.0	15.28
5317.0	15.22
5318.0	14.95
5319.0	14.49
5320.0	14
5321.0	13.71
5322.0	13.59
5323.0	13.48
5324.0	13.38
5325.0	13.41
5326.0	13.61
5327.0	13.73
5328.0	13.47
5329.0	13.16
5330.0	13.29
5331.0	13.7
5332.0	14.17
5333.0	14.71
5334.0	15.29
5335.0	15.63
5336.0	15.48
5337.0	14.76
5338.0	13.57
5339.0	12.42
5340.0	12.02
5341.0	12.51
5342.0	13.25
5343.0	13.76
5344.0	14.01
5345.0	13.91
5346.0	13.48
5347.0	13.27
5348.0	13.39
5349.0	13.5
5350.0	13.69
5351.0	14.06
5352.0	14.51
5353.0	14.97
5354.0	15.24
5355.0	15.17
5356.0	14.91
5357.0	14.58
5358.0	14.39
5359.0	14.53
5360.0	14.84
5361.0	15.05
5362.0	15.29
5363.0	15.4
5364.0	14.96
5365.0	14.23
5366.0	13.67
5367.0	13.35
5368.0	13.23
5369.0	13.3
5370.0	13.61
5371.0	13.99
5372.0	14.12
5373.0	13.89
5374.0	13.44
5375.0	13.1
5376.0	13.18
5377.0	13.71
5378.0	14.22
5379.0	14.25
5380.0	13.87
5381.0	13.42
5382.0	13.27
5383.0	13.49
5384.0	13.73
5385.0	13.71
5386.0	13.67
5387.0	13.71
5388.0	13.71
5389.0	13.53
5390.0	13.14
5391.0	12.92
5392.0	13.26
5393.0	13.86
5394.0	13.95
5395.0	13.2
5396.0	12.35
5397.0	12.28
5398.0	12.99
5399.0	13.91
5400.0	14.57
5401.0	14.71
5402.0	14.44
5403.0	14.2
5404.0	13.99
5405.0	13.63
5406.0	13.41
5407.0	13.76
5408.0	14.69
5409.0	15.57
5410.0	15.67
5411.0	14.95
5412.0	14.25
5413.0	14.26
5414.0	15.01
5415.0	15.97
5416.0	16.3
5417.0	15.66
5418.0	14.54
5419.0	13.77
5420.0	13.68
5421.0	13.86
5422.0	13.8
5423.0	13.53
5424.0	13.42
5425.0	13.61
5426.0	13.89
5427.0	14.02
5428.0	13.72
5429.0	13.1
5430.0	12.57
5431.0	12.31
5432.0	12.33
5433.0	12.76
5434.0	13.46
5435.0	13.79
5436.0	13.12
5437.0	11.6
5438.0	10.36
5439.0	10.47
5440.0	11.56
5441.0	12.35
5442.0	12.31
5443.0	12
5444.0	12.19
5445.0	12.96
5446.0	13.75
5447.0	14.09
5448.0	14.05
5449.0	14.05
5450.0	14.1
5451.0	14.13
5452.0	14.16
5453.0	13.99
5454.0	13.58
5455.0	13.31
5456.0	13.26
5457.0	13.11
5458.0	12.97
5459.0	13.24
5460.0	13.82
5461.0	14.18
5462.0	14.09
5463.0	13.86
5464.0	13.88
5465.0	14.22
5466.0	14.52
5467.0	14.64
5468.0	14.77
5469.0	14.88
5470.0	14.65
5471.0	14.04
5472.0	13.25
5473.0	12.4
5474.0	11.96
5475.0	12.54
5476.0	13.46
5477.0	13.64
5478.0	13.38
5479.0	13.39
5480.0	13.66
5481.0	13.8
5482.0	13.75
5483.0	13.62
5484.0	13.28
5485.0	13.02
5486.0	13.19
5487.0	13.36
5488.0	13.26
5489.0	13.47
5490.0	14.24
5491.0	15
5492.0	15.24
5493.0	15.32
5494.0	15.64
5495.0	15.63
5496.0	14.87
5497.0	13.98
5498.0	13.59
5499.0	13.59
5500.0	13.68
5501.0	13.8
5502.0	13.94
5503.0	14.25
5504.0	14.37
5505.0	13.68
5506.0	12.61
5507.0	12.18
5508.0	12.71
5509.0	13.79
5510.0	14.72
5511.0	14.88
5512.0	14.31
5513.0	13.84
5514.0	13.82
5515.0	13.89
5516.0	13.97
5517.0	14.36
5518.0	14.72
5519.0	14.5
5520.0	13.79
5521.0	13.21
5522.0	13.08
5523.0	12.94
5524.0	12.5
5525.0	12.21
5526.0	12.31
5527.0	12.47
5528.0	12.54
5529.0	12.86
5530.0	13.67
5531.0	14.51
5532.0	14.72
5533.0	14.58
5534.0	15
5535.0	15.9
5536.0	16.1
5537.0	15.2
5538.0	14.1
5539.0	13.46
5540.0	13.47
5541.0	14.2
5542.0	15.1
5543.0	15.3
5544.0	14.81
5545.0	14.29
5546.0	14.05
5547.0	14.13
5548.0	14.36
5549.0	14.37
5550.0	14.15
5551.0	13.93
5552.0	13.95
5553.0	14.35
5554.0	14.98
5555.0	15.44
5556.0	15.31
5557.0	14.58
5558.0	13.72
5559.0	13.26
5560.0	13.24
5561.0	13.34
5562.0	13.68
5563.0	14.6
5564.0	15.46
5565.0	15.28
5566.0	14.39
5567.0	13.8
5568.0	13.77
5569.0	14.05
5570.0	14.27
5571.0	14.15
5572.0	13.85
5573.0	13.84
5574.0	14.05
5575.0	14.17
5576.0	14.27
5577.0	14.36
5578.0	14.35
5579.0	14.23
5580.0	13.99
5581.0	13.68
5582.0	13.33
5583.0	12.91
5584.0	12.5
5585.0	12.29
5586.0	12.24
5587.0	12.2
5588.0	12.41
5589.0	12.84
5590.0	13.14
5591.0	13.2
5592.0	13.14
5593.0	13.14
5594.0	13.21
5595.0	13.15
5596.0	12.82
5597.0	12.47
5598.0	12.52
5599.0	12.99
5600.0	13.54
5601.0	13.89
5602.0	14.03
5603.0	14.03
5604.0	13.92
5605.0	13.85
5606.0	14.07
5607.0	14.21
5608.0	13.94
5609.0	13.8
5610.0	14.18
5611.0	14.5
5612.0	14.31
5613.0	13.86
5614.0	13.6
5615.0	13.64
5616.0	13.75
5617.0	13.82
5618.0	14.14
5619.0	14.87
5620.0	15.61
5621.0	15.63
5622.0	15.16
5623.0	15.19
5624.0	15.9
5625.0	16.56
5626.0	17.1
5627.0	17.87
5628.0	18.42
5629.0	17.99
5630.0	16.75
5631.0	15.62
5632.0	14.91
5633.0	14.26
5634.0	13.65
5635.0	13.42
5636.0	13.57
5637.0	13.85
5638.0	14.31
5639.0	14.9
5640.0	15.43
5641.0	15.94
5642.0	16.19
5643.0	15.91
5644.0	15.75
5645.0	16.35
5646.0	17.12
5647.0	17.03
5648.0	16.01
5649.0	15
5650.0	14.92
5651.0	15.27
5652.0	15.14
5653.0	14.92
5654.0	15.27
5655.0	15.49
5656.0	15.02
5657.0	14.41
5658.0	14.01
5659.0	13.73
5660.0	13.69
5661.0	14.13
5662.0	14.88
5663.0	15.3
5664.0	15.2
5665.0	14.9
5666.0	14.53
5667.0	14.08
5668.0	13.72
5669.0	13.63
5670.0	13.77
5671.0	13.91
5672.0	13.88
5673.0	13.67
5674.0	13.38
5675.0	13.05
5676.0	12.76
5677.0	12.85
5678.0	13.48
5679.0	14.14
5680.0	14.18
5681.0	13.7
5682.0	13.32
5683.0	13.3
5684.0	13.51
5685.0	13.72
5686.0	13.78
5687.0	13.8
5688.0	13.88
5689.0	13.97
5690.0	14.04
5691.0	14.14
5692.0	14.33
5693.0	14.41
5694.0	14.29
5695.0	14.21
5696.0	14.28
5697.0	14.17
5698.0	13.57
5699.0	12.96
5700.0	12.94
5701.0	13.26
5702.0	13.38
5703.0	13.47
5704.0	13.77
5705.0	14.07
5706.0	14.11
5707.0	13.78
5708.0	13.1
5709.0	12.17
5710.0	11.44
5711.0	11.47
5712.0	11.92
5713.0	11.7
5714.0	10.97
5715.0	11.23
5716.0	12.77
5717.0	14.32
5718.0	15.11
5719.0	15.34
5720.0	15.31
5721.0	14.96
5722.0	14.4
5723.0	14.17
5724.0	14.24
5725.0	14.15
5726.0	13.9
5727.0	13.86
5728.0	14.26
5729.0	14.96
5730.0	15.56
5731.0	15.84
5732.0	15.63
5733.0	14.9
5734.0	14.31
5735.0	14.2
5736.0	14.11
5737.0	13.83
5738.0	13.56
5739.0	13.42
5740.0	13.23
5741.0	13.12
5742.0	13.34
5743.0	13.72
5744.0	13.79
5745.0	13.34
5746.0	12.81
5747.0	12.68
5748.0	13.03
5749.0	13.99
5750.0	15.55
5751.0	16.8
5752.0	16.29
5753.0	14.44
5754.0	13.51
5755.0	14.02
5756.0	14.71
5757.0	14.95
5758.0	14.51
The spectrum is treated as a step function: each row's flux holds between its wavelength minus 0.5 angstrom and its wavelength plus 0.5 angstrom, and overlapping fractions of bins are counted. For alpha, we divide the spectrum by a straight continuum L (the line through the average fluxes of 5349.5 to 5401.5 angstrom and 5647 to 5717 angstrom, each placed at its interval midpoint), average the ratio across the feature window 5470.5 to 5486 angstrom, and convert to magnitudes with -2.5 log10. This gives 0.05 mag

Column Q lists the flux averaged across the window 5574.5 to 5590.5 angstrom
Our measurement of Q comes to 13.3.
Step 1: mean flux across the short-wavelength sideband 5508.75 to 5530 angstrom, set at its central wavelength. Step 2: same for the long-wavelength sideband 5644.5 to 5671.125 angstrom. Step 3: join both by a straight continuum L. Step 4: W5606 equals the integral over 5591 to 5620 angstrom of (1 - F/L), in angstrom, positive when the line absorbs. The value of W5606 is 1.34 angstrom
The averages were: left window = 13.6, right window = 14.9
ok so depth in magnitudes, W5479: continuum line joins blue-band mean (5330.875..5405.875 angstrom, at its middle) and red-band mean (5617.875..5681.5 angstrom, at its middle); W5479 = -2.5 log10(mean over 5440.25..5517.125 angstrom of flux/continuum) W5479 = 0.043 mag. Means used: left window 13.9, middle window 13.7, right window 14.9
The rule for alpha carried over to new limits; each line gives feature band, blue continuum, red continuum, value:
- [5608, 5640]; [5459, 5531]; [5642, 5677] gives -0.04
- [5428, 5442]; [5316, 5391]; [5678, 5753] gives 0.13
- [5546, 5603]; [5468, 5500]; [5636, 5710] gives 0.02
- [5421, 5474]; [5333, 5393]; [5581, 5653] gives 0.06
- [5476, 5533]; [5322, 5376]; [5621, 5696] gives 0.05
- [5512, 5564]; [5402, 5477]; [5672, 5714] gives -0.04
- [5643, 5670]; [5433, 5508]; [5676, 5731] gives -0.10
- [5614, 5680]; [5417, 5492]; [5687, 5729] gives -0.10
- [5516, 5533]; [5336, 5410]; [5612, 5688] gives 0.07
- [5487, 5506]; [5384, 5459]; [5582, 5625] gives -0.05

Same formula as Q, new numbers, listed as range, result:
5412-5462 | 13.4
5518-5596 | 13.9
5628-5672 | 15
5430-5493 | 13.4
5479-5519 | 14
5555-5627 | 14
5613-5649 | 15.4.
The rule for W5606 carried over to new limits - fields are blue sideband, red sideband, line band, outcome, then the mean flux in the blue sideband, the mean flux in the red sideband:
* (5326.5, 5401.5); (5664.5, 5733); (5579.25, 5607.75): 1.19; 13.9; 13.8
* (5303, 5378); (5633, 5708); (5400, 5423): -0.65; 14.1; 14.3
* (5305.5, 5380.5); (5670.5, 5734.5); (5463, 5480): 0.30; 14.1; 13.7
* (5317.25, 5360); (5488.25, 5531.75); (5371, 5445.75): 1.93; 14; 13.8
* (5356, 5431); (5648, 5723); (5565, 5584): -0.08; 14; 13.9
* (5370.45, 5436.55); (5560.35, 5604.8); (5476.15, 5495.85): -0.42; 13.8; 13.6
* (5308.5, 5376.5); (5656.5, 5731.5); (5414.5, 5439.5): 1.06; 14.1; 13.8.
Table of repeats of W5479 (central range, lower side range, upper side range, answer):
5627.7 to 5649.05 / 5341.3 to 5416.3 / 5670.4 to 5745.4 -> -0.131 mag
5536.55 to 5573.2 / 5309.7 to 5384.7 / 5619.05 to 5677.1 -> 0.033 mag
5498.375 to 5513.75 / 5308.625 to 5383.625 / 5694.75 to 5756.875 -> 0.016 mag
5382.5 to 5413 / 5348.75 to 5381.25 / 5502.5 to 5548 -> 0.022 mag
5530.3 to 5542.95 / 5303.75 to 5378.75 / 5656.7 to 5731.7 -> -0.058 mag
